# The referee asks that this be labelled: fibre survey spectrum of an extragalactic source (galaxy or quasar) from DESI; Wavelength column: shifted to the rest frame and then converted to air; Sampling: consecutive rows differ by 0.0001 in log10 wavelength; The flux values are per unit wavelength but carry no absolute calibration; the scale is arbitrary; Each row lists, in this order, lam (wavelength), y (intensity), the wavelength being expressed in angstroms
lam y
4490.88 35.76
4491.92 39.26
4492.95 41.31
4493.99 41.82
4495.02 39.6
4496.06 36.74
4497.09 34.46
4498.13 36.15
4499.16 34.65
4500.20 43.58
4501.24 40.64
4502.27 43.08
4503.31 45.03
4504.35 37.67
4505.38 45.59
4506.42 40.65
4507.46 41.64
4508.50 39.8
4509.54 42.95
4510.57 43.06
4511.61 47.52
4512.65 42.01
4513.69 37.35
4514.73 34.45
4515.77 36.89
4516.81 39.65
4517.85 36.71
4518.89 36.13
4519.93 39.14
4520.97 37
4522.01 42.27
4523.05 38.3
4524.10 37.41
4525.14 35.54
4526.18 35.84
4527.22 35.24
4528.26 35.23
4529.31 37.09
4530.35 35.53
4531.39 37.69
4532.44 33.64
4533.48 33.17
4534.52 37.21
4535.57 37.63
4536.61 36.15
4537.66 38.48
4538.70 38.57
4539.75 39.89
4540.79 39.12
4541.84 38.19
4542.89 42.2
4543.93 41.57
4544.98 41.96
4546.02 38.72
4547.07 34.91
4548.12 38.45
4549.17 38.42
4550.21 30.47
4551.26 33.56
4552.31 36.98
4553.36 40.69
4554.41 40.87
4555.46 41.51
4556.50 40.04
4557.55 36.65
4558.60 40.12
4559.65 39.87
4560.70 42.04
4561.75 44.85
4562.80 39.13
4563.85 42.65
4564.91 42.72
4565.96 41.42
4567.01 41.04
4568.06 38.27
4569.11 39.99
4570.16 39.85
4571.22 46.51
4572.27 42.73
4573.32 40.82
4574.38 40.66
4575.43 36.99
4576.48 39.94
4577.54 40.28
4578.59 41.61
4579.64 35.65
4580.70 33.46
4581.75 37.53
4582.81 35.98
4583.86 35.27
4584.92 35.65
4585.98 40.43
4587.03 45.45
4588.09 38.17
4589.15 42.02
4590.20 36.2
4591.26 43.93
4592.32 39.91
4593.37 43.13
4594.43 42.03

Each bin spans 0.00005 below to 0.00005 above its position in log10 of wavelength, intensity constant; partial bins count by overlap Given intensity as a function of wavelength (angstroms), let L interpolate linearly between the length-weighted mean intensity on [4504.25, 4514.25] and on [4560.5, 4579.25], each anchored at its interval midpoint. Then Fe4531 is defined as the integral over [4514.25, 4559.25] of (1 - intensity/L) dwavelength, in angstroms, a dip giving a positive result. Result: 4.3 angstroms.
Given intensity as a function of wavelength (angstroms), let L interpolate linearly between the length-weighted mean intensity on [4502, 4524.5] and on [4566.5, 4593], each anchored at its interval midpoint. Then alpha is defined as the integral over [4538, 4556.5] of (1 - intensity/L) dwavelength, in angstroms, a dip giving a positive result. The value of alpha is 0.57 angstroms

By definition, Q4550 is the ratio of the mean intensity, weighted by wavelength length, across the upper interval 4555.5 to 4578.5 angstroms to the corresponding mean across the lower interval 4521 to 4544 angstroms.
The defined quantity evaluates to 1.09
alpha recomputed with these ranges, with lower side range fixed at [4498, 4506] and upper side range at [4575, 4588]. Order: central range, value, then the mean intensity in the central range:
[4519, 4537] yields 1.5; 36.7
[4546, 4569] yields -0.1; 39.3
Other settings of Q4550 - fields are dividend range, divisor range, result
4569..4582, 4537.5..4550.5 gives 1.03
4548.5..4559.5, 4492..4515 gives 0.94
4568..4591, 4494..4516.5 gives 0.98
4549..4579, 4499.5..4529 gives 1.01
